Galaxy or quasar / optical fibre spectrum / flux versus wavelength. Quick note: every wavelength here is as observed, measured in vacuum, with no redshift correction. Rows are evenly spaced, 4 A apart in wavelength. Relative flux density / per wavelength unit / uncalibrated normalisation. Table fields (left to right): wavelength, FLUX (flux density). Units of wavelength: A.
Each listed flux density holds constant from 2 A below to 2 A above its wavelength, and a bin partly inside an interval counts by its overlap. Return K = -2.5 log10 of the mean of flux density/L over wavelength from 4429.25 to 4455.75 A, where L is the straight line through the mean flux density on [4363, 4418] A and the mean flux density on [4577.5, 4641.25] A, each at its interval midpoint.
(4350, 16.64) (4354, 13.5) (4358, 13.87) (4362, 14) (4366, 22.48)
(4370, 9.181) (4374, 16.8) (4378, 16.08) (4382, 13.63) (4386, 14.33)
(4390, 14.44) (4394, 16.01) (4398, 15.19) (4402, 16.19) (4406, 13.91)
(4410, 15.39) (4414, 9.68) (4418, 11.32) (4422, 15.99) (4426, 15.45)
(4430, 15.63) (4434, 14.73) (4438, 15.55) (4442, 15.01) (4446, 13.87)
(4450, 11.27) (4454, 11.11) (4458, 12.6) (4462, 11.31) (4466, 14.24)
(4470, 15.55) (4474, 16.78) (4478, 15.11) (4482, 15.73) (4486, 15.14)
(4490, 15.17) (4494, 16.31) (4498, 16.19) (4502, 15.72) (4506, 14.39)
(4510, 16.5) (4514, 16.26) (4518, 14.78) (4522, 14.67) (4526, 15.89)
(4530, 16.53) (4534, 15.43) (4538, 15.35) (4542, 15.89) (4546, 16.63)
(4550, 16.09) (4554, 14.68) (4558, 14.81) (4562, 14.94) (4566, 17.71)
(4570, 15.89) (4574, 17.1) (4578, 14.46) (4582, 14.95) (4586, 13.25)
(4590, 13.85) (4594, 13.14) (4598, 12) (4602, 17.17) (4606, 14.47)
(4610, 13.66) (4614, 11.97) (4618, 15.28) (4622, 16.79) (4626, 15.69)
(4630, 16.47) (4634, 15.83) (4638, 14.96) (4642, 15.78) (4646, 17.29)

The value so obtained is 0.07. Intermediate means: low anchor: 14.7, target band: 13.8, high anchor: 14.6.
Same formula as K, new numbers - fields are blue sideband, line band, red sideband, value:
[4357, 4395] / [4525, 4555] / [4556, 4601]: -0.071 mag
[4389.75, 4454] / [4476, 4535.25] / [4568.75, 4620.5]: -0.092 mag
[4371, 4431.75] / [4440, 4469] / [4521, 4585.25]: 0.163 mag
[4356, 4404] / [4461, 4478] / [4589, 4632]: 0.017 mag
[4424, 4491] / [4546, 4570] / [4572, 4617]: -0.109 mag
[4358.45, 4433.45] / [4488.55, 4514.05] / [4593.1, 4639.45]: -0.070 mag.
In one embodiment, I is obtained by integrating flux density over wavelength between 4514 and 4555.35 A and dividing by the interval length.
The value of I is 15.6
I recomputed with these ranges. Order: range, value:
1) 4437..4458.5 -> 13.2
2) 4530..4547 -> 15.9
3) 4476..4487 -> 15.3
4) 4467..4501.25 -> 15.7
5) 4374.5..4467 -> 14.1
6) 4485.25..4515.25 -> 15.7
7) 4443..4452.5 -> 12.8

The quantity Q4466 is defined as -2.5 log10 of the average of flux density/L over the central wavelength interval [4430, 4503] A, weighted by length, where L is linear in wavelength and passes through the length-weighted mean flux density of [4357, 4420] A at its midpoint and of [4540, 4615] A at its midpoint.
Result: 0.01 mag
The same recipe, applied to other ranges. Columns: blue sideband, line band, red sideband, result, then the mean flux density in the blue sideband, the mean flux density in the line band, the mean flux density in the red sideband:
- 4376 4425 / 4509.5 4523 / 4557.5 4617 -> -0.07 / 14.4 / 15.5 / 14.6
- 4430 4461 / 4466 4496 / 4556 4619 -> -0.13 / 13.5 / 15.6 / 14.7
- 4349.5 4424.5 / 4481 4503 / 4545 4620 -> -0.07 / 14.6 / 15.7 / 14.8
